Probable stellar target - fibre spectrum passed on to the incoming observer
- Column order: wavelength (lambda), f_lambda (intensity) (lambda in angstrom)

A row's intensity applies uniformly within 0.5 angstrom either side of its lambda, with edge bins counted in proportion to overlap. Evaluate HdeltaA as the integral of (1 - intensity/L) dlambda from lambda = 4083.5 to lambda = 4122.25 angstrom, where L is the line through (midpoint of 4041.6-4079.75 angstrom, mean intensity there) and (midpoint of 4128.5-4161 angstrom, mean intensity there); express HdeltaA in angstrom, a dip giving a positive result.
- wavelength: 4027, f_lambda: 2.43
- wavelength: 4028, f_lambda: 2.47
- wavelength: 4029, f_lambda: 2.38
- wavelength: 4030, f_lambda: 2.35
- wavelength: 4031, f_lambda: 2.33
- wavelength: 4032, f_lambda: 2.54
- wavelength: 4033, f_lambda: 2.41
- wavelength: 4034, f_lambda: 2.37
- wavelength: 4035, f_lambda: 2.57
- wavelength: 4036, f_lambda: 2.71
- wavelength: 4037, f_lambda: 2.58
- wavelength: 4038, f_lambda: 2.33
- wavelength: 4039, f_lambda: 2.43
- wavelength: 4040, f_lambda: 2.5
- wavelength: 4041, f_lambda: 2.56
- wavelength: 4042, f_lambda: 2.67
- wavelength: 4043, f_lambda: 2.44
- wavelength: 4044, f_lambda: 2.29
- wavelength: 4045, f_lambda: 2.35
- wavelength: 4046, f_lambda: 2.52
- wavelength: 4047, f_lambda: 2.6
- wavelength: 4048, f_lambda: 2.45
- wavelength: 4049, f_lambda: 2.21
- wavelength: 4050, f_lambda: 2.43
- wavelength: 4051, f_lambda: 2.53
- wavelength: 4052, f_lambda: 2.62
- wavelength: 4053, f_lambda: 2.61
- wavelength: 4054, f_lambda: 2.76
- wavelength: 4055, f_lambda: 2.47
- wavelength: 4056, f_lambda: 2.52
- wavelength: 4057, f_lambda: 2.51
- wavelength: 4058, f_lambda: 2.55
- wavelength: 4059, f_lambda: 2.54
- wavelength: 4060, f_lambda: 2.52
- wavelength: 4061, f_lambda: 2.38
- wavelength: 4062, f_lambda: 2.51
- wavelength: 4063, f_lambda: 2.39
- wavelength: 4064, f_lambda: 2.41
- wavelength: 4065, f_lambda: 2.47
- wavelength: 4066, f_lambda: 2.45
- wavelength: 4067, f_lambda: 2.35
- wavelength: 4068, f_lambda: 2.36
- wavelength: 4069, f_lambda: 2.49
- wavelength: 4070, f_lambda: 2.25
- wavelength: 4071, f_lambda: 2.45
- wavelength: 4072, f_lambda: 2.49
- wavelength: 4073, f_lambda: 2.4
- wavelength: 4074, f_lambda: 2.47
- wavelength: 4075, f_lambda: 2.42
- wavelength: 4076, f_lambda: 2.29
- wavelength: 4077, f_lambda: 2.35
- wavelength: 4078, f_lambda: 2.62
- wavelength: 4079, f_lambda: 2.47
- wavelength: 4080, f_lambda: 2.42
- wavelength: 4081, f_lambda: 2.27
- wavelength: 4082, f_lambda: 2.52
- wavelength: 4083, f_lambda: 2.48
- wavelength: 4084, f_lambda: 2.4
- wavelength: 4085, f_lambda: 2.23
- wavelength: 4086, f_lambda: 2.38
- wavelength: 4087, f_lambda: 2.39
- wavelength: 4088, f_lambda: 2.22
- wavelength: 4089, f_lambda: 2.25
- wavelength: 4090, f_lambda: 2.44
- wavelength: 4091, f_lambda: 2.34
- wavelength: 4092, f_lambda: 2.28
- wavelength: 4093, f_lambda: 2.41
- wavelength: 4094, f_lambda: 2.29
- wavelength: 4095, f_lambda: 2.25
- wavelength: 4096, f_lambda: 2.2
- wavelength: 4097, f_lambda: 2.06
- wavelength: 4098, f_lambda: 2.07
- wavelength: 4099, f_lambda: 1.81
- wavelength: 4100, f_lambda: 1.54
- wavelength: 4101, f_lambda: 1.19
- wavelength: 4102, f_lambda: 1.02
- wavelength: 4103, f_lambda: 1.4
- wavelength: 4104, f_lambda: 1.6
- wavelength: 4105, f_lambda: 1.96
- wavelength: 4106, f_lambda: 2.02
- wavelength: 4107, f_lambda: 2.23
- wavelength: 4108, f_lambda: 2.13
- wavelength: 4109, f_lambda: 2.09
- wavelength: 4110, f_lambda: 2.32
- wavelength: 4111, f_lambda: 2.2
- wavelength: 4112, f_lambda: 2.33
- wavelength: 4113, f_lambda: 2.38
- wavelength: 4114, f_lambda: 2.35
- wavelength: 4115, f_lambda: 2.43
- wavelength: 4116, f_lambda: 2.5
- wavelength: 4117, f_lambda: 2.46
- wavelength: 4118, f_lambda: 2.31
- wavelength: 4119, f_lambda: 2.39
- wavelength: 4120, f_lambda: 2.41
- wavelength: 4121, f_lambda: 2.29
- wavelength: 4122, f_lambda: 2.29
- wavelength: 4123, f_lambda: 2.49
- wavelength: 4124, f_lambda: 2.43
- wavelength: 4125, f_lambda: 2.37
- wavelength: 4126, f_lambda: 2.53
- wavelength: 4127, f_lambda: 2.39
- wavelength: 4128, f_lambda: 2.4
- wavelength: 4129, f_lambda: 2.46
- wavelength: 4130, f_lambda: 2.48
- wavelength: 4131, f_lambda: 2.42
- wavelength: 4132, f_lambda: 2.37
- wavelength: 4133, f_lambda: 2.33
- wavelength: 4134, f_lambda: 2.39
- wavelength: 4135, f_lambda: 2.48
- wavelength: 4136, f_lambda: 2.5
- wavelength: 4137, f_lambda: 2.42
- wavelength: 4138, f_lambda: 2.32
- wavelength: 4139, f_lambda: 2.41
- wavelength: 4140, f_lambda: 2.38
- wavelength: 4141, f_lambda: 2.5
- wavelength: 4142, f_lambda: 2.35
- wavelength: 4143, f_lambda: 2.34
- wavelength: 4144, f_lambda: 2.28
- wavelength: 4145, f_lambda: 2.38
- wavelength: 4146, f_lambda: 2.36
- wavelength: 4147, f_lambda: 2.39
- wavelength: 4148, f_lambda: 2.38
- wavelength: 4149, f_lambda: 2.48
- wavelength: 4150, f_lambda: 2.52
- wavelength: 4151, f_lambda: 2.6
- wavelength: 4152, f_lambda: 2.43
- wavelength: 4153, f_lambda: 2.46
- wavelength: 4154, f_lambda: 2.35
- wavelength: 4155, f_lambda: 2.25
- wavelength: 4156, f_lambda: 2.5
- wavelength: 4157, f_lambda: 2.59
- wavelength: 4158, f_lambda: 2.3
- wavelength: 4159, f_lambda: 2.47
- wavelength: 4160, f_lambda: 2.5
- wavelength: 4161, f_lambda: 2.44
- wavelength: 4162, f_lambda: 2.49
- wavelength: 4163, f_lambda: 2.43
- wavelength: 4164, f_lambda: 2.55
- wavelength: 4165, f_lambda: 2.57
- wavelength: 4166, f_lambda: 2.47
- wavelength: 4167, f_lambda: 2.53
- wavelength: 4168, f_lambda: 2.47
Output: 4.6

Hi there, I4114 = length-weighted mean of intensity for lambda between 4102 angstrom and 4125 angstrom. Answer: 2.2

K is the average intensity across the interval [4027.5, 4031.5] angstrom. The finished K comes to 2.38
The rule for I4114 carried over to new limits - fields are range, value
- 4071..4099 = 2.34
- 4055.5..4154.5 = 2.32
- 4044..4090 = 2.44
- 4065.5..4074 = 2.41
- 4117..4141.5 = 2.41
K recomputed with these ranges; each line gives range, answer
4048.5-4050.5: 2.32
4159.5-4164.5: 2.48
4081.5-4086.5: 2.4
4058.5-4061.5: 2.48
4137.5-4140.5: 2.37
